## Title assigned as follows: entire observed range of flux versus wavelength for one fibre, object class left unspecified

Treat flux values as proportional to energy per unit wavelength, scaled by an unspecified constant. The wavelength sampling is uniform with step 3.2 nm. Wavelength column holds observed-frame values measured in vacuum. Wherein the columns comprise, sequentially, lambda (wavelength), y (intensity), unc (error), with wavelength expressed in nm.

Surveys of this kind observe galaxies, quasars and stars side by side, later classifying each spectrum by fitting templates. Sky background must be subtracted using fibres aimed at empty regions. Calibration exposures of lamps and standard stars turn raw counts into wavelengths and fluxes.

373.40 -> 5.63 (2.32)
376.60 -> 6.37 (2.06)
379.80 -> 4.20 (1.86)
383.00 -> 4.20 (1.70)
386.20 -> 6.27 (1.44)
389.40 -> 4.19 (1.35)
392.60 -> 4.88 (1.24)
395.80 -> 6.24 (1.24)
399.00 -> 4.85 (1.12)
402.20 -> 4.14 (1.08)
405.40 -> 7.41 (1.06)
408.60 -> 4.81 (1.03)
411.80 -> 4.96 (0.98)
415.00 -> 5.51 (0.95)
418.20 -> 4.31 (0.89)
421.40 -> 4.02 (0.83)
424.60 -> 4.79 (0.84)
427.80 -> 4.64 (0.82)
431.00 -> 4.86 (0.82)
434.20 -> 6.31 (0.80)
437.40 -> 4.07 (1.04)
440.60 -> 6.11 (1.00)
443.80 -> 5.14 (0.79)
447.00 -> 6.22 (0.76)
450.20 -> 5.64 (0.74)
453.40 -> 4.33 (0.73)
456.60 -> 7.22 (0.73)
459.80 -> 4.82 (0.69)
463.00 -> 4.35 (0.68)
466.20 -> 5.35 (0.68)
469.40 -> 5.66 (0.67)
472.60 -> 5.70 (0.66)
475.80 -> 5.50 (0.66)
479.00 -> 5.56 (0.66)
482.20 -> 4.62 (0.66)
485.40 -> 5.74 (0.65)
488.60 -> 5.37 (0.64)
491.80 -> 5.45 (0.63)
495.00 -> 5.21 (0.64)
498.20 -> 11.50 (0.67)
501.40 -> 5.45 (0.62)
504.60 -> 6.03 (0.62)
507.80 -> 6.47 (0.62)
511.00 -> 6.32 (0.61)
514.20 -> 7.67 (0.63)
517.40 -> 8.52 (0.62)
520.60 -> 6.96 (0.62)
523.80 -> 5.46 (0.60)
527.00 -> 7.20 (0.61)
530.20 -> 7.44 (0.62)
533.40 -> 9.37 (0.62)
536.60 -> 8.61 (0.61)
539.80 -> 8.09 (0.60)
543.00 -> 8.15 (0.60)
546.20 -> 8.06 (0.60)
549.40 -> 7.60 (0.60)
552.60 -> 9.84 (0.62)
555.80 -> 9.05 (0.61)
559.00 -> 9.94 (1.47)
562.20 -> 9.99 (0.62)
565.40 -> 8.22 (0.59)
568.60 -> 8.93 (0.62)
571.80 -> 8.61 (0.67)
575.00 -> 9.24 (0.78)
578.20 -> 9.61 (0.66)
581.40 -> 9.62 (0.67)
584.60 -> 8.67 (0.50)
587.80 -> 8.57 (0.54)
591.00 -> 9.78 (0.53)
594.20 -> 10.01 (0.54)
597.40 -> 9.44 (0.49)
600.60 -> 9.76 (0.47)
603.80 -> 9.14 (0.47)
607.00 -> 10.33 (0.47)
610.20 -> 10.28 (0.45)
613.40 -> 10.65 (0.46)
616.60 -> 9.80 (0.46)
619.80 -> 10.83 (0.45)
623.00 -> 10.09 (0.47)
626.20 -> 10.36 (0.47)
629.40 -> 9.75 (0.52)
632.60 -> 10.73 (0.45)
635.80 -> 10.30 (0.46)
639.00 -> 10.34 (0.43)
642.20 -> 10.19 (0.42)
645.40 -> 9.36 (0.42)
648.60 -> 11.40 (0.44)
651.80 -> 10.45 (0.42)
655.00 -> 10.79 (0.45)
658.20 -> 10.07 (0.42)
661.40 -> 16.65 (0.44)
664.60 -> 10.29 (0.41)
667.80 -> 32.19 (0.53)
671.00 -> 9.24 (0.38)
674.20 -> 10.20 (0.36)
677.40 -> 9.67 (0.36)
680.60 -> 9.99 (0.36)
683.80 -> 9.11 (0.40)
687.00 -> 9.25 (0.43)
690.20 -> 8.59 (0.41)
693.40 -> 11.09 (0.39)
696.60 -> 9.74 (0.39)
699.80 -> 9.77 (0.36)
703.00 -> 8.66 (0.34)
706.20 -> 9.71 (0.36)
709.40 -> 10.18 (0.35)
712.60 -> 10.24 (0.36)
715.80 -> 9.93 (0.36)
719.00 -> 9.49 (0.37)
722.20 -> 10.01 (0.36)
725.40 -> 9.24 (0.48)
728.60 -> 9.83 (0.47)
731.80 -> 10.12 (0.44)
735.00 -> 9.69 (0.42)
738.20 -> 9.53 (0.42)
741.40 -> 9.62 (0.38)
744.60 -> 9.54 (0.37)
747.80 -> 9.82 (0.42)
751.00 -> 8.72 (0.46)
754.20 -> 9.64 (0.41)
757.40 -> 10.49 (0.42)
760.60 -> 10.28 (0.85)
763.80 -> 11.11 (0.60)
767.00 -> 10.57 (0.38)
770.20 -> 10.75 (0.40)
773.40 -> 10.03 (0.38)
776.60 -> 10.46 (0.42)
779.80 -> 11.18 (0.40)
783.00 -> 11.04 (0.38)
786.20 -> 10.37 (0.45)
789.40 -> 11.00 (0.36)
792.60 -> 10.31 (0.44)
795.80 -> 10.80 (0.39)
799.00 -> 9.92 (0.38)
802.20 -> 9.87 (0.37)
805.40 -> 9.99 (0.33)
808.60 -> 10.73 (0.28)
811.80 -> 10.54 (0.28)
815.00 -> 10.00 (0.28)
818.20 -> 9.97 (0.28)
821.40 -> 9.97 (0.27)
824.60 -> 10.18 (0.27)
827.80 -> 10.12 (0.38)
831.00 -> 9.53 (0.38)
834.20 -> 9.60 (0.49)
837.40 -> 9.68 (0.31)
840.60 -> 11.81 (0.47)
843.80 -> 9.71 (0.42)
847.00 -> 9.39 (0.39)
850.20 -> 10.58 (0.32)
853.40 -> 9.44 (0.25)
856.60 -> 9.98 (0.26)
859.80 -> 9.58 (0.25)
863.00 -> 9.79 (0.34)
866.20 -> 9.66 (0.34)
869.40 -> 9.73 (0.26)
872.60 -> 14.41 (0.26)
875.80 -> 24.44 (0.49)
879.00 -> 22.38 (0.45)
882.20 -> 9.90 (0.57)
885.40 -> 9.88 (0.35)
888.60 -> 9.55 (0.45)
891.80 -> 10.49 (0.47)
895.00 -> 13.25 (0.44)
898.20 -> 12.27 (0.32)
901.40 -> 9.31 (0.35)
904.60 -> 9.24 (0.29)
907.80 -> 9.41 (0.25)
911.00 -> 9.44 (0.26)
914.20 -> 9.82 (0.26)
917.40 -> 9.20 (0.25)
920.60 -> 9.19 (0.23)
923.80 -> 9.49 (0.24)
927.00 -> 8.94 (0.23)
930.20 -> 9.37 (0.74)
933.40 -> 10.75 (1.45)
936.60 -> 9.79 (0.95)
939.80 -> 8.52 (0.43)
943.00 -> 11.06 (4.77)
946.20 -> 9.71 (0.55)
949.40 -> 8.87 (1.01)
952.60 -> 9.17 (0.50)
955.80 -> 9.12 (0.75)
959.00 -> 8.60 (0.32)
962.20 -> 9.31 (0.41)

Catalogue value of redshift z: 0.33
